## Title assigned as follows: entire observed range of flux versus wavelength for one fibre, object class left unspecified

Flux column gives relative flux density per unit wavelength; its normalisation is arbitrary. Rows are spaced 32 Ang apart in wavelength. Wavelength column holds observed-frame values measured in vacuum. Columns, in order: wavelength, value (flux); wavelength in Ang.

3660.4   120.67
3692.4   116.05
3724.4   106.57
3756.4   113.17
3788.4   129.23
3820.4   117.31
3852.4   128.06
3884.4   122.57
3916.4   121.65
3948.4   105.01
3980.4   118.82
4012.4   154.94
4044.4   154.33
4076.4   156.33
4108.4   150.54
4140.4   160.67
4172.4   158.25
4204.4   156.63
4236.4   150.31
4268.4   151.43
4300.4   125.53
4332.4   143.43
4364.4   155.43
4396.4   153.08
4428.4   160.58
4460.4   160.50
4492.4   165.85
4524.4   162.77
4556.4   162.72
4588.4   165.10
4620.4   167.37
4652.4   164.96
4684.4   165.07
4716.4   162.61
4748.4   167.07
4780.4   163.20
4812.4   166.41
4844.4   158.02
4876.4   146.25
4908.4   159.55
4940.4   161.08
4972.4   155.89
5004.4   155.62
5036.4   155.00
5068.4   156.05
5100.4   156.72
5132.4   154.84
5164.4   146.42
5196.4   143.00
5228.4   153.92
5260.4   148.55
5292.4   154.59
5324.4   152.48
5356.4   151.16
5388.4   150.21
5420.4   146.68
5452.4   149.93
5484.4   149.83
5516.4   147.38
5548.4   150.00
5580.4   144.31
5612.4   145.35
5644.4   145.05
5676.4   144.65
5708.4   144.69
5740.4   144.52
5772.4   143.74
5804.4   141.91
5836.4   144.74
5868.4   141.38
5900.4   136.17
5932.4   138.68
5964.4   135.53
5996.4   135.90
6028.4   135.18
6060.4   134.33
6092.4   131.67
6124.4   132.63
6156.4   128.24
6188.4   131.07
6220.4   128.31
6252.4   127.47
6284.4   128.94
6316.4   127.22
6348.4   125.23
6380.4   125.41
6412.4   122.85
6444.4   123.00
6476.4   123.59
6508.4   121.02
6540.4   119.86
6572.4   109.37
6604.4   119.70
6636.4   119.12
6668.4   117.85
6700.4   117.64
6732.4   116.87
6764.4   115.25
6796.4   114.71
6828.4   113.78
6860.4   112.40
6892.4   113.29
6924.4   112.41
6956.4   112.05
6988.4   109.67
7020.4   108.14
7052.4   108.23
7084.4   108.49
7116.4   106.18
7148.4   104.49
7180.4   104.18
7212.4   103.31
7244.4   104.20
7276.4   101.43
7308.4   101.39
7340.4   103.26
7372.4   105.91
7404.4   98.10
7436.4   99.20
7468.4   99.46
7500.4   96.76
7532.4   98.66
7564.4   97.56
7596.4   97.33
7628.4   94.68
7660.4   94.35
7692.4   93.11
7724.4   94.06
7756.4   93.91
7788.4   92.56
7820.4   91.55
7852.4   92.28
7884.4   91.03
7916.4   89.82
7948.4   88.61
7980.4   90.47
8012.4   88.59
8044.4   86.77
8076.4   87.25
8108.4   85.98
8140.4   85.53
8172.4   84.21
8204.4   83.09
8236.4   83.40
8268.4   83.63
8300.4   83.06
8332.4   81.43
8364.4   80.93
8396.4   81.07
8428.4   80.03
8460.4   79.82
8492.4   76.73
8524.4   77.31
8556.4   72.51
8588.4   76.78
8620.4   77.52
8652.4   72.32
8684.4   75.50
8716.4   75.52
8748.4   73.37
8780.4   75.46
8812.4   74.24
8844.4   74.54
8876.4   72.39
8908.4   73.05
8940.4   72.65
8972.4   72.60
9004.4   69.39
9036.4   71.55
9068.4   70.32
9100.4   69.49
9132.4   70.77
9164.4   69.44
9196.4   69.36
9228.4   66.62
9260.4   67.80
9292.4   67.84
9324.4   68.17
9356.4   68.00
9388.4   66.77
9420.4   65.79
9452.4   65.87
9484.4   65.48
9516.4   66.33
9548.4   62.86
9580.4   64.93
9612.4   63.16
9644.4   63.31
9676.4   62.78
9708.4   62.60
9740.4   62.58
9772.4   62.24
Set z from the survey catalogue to 0.000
